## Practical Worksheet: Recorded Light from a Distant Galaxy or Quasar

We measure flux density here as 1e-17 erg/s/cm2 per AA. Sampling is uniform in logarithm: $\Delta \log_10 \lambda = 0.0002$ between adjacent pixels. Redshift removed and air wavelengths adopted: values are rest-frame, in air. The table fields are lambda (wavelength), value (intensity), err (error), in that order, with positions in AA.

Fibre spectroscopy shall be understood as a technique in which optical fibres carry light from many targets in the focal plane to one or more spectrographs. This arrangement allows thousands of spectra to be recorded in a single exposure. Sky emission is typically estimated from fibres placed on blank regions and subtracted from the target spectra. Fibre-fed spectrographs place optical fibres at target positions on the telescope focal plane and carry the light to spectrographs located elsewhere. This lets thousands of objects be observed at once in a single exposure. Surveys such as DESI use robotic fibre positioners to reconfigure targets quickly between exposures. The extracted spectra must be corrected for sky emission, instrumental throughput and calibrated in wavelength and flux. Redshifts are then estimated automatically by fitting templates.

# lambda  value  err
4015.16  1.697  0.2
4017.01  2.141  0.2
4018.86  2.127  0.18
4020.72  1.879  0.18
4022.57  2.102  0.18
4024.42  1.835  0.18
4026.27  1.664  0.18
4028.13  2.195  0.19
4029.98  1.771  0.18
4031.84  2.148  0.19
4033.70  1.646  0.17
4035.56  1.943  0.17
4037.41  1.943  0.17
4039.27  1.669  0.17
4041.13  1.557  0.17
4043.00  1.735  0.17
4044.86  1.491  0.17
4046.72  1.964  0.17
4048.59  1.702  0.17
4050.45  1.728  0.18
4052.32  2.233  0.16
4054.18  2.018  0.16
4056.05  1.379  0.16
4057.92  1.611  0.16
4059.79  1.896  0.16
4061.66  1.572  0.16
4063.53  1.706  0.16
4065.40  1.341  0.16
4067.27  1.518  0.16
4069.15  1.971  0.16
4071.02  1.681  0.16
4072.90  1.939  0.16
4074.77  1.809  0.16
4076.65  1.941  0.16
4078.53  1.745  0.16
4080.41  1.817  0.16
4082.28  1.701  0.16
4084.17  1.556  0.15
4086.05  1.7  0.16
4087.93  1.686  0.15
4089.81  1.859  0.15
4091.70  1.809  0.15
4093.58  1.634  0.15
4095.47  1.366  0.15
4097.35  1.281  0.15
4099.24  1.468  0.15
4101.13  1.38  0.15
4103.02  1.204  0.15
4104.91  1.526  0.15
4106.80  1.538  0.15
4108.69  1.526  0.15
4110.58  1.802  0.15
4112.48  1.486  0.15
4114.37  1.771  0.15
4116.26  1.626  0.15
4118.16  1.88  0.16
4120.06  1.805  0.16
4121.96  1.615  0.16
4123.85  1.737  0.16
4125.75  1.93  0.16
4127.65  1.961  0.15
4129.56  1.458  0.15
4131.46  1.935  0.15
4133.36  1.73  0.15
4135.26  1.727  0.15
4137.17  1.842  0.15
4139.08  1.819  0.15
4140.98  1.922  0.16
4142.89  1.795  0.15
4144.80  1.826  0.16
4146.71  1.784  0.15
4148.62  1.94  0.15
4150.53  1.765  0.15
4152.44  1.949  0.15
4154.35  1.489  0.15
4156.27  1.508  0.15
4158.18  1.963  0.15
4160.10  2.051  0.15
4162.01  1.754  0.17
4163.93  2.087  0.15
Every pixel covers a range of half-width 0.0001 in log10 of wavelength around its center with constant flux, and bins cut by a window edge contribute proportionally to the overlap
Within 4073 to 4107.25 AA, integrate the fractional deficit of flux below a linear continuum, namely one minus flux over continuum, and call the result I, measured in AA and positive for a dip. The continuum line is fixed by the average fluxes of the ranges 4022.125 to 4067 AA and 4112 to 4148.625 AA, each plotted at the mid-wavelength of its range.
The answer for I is 3.0 AA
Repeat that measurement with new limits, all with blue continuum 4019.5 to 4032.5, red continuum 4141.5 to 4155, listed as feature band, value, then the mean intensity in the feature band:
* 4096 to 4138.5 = 4.4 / 1.65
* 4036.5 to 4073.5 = 3.4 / 1.73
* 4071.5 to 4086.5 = 0.8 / 1.77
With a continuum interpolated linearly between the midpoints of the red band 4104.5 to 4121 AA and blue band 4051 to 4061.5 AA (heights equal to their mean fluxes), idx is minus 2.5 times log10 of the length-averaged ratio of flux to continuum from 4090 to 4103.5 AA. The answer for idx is 0.155 mag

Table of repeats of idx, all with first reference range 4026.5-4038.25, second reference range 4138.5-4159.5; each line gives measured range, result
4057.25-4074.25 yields 0.12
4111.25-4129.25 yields 0.05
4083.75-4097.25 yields 0.14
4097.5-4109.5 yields 0.28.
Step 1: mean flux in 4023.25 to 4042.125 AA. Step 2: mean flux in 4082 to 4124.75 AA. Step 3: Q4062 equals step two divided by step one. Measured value 0.87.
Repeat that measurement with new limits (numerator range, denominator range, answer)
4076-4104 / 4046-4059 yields 0.89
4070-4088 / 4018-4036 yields 0.91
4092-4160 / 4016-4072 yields 0.94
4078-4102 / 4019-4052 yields 0.88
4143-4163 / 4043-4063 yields 1.03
